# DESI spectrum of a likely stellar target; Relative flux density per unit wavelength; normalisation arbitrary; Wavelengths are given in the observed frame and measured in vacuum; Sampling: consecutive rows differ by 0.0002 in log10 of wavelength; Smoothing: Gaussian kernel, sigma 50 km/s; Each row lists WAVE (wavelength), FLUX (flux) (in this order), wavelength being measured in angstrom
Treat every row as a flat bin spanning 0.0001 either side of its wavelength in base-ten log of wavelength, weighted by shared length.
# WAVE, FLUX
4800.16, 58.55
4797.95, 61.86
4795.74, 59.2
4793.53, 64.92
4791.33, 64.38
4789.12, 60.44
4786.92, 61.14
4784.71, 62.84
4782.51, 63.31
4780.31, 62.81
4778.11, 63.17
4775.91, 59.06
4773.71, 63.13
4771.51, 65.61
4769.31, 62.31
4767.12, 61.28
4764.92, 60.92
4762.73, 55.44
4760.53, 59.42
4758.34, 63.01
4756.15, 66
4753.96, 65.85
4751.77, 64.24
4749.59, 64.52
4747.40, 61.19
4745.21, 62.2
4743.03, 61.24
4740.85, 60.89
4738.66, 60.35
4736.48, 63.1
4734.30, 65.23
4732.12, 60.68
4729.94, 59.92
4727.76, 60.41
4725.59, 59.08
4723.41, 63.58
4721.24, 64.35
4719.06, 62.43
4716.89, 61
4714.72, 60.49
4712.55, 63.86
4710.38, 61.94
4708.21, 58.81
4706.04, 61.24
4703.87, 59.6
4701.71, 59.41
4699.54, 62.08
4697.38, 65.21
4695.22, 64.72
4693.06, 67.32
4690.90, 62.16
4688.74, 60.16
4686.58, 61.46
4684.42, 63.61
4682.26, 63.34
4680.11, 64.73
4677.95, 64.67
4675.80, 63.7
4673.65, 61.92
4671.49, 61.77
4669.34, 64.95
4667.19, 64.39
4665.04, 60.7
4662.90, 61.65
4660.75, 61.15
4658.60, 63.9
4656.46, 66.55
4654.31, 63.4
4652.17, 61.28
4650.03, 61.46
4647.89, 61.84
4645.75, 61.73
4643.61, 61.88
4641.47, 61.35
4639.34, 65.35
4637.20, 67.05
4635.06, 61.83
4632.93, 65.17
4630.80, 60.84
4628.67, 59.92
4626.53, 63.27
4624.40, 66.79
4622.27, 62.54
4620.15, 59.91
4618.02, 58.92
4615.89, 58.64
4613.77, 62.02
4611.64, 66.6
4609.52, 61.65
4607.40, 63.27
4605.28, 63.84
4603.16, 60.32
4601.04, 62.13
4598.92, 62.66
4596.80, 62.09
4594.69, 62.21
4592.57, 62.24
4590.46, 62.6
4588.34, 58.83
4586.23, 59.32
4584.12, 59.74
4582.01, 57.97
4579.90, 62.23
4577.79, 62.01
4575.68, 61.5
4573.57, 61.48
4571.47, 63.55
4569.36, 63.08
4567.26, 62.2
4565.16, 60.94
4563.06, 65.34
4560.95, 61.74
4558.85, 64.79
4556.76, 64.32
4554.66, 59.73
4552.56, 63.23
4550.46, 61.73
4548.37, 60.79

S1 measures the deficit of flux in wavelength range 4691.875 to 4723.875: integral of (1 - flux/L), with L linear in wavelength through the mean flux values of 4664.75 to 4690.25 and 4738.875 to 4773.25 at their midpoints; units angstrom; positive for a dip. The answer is 0.2 angstrom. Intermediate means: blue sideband 63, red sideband 62.2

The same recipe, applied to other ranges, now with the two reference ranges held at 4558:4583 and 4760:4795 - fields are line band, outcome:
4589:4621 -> 0.12 angstrom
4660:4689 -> -0.36 angstrom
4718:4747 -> 0.08 angstrom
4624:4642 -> -0.39 angstrom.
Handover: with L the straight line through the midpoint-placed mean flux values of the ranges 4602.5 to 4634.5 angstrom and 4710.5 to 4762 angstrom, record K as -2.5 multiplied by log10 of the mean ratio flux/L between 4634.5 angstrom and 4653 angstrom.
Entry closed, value -0.007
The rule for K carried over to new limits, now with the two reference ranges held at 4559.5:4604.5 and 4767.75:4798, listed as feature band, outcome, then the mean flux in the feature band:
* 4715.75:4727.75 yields 0.004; 62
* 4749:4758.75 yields -0.044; 64.9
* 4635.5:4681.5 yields -0.020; 63.1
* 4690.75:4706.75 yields -0.012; 62.8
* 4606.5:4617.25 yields -0.010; 62.3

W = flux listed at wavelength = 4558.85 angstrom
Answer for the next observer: 64.79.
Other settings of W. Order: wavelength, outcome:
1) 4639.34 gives 65.35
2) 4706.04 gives 61.24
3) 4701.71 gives 59.41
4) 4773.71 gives 63.13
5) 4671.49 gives 61.77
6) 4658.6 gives 63.9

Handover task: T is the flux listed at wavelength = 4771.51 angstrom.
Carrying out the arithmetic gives 65.61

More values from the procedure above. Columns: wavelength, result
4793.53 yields 64.92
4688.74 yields 60.16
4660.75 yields 61.15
